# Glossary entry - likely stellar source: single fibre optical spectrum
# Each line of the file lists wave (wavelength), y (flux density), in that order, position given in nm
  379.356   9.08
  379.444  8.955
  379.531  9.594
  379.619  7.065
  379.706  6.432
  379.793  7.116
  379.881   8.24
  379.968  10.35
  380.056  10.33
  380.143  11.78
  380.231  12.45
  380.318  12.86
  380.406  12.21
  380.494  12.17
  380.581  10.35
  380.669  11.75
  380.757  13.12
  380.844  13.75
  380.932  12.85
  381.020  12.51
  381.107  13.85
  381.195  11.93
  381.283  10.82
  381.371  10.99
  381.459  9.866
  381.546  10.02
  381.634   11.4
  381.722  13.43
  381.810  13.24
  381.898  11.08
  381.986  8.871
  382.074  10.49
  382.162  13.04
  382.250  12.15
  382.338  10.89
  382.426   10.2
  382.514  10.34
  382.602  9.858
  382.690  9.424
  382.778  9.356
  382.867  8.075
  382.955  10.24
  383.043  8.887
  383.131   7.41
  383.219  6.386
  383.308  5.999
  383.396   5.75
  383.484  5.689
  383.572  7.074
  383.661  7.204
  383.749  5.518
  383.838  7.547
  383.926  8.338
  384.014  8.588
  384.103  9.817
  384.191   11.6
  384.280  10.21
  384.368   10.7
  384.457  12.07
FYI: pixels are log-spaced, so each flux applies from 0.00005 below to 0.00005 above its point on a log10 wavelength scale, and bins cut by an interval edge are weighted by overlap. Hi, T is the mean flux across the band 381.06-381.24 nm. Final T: 12.9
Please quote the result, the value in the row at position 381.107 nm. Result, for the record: 13.85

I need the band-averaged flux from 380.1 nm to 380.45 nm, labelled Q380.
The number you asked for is 12.3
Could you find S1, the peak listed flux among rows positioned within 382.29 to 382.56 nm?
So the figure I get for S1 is 10.89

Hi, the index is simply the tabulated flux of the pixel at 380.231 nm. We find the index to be 12.45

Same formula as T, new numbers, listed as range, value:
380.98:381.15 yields 13.2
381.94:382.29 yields 11.1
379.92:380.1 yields 10.3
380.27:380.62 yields 11.9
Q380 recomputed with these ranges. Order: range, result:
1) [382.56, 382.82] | 9.55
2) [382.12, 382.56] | 11.3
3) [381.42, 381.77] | 11.2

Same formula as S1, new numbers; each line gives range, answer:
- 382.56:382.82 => 9.858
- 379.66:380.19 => 11.78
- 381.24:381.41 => 10.99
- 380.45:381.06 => 13.75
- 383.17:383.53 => 6.386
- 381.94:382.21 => 13.04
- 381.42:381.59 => 10.02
